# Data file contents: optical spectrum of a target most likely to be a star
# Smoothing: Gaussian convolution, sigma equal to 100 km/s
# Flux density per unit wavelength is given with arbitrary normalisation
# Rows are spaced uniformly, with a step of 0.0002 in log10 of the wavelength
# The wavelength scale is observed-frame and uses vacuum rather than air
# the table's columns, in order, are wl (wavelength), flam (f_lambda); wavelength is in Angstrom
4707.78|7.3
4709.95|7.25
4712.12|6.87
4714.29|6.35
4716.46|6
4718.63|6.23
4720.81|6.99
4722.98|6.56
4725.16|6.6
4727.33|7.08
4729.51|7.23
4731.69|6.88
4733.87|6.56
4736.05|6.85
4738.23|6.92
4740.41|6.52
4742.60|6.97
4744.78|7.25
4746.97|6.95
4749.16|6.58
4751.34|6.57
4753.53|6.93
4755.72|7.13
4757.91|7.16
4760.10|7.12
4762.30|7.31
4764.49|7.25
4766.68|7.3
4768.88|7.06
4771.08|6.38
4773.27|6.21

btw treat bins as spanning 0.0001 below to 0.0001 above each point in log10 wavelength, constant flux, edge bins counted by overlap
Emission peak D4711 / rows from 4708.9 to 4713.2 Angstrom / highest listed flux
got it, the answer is 7.25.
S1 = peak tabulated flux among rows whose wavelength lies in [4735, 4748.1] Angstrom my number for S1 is 7.25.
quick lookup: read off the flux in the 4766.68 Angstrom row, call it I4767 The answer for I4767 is 7.3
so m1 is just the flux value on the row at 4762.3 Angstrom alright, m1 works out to 7.31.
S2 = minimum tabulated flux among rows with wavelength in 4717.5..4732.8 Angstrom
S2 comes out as 6.23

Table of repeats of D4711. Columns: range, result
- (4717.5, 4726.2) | 6.99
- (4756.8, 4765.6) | 7.31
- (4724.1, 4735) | 7.23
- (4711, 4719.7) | 6.87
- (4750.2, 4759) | 7.16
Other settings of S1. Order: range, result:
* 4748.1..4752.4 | 6.58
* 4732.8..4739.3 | 6.92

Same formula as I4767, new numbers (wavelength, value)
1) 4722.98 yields 6.56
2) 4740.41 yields 6.52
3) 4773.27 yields 6.21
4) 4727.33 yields 7.08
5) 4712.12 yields 6.87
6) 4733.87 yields 6.56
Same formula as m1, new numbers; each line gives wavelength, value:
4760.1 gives 7.12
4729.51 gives 7.23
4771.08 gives 6.38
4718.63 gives 6.23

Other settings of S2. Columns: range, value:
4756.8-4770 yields 7.06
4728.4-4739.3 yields 6.56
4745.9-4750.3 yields 6.58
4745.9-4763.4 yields 6.57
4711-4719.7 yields 6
